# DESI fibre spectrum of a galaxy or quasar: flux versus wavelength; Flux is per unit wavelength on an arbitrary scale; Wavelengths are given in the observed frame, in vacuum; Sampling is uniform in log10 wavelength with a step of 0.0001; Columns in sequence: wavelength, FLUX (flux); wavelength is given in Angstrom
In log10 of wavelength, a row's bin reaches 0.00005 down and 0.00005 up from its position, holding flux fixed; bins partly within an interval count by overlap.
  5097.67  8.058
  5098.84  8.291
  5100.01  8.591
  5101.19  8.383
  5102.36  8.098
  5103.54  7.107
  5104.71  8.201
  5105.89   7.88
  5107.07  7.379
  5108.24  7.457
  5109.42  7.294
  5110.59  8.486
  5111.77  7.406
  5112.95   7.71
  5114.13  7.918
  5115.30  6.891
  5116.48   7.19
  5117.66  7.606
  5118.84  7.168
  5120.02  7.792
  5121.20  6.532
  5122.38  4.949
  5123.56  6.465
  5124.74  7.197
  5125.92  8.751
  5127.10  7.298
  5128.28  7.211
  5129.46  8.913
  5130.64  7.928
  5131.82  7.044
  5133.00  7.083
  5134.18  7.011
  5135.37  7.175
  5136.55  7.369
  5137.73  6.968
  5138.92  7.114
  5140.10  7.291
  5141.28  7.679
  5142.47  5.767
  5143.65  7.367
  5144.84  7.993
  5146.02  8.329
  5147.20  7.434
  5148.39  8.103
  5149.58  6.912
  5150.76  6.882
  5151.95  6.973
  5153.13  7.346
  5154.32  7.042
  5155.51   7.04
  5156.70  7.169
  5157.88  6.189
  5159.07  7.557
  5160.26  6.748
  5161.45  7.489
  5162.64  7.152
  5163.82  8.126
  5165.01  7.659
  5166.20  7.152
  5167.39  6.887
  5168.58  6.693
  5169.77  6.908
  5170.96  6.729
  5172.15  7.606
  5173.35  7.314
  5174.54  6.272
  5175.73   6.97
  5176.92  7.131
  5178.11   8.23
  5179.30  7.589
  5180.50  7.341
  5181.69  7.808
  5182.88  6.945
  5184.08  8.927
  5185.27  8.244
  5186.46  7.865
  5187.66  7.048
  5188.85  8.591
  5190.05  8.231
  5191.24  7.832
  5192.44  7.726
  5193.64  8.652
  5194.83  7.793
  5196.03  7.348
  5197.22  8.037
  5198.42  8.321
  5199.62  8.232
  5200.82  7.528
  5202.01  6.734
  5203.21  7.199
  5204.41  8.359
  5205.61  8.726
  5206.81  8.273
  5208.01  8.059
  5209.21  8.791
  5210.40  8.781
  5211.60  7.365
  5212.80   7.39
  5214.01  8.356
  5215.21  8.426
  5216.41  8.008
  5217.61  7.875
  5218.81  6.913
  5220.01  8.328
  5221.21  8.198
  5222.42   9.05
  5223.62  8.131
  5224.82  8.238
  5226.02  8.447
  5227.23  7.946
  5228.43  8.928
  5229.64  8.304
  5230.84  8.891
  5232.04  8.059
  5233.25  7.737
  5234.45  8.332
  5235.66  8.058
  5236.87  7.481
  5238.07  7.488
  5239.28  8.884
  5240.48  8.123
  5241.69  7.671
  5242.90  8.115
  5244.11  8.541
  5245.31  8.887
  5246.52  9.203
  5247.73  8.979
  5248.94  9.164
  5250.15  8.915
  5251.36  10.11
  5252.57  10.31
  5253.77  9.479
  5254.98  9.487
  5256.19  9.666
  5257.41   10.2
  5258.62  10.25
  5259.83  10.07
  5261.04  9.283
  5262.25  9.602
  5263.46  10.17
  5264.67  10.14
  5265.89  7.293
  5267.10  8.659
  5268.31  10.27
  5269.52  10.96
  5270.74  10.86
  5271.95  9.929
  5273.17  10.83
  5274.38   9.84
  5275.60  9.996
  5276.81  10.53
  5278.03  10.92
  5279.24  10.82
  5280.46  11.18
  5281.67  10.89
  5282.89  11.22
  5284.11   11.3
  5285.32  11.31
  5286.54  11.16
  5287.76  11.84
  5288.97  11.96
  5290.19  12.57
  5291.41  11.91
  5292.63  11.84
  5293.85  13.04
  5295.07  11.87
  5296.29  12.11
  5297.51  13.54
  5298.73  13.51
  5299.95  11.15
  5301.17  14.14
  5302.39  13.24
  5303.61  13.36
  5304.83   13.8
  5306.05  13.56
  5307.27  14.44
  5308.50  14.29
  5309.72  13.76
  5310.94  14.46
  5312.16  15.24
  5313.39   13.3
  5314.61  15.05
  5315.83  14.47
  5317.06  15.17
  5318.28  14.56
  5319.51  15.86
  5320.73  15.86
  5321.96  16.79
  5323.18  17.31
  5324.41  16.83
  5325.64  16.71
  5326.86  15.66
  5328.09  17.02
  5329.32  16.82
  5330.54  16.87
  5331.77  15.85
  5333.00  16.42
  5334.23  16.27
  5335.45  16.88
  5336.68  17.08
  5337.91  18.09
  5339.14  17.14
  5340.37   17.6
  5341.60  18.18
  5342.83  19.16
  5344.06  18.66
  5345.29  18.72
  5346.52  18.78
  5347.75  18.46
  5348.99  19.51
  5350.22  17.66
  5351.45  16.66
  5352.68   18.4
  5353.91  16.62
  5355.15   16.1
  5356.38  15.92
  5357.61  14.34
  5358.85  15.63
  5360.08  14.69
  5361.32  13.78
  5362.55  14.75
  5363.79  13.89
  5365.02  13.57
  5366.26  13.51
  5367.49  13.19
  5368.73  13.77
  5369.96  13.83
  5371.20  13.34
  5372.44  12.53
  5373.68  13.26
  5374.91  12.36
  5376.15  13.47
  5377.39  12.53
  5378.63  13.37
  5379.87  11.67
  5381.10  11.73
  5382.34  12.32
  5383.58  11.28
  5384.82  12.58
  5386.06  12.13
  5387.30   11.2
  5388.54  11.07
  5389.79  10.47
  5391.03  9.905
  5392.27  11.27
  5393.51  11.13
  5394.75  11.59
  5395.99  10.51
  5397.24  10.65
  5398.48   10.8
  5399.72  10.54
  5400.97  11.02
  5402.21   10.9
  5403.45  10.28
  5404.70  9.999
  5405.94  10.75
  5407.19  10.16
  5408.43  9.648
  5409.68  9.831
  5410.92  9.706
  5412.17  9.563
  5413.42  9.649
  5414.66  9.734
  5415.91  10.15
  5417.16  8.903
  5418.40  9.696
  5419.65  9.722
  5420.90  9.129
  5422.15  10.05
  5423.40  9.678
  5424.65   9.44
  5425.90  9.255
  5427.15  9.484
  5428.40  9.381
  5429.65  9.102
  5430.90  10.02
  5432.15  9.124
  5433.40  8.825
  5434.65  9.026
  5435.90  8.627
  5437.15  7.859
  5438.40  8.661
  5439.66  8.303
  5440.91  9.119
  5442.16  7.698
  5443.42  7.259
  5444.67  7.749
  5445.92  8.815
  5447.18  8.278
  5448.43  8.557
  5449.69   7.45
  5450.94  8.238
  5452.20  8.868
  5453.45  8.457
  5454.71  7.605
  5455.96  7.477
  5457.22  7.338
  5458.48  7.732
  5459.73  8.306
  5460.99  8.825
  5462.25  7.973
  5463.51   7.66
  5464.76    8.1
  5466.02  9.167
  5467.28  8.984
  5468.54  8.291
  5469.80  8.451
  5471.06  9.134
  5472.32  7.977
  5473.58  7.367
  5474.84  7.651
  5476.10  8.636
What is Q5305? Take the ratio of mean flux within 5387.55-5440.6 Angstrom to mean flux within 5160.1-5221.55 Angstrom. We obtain 1.28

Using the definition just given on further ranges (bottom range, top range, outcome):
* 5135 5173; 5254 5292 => 1.45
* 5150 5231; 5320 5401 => 1.90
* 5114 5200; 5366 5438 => 1.45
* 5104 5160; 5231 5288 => 1.31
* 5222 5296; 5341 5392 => 1.48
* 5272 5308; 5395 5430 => 0.83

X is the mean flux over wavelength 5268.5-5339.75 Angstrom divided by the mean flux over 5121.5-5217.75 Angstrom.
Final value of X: 1.82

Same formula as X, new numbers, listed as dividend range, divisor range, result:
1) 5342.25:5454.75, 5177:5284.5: 1.32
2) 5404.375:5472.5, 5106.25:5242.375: 1.16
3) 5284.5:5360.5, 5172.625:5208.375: 1.97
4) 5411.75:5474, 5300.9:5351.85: 0.54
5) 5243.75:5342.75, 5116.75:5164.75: 1.76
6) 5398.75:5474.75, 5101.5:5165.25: 1.22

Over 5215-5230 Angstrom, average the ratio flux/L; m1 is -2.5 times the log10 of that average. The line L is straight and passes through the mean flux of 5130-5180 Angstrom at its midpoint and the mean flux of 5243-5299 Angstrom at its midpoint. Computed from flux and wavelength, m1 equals 0.12 mag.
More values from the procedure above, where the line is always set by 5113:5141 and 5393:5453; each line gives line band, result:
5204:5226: -0.04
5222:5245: -0.03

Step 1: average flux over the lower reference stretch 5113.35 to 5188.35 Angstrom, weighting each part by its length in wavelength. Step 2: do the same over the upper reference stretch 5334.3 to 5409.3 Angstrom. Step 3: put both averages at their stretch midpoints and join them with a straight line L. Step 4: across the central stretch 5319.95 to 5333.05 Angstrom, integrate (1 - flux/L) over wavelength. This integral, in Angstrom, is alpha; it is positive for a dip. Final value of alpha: -4.28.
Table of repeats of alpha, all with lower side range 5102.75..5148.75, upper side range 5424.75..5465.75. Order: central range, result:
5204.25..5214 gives -0.71 Angstrom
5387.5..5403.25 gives -4.85 Angstrom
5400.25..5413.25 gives -2.91 Angstrom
